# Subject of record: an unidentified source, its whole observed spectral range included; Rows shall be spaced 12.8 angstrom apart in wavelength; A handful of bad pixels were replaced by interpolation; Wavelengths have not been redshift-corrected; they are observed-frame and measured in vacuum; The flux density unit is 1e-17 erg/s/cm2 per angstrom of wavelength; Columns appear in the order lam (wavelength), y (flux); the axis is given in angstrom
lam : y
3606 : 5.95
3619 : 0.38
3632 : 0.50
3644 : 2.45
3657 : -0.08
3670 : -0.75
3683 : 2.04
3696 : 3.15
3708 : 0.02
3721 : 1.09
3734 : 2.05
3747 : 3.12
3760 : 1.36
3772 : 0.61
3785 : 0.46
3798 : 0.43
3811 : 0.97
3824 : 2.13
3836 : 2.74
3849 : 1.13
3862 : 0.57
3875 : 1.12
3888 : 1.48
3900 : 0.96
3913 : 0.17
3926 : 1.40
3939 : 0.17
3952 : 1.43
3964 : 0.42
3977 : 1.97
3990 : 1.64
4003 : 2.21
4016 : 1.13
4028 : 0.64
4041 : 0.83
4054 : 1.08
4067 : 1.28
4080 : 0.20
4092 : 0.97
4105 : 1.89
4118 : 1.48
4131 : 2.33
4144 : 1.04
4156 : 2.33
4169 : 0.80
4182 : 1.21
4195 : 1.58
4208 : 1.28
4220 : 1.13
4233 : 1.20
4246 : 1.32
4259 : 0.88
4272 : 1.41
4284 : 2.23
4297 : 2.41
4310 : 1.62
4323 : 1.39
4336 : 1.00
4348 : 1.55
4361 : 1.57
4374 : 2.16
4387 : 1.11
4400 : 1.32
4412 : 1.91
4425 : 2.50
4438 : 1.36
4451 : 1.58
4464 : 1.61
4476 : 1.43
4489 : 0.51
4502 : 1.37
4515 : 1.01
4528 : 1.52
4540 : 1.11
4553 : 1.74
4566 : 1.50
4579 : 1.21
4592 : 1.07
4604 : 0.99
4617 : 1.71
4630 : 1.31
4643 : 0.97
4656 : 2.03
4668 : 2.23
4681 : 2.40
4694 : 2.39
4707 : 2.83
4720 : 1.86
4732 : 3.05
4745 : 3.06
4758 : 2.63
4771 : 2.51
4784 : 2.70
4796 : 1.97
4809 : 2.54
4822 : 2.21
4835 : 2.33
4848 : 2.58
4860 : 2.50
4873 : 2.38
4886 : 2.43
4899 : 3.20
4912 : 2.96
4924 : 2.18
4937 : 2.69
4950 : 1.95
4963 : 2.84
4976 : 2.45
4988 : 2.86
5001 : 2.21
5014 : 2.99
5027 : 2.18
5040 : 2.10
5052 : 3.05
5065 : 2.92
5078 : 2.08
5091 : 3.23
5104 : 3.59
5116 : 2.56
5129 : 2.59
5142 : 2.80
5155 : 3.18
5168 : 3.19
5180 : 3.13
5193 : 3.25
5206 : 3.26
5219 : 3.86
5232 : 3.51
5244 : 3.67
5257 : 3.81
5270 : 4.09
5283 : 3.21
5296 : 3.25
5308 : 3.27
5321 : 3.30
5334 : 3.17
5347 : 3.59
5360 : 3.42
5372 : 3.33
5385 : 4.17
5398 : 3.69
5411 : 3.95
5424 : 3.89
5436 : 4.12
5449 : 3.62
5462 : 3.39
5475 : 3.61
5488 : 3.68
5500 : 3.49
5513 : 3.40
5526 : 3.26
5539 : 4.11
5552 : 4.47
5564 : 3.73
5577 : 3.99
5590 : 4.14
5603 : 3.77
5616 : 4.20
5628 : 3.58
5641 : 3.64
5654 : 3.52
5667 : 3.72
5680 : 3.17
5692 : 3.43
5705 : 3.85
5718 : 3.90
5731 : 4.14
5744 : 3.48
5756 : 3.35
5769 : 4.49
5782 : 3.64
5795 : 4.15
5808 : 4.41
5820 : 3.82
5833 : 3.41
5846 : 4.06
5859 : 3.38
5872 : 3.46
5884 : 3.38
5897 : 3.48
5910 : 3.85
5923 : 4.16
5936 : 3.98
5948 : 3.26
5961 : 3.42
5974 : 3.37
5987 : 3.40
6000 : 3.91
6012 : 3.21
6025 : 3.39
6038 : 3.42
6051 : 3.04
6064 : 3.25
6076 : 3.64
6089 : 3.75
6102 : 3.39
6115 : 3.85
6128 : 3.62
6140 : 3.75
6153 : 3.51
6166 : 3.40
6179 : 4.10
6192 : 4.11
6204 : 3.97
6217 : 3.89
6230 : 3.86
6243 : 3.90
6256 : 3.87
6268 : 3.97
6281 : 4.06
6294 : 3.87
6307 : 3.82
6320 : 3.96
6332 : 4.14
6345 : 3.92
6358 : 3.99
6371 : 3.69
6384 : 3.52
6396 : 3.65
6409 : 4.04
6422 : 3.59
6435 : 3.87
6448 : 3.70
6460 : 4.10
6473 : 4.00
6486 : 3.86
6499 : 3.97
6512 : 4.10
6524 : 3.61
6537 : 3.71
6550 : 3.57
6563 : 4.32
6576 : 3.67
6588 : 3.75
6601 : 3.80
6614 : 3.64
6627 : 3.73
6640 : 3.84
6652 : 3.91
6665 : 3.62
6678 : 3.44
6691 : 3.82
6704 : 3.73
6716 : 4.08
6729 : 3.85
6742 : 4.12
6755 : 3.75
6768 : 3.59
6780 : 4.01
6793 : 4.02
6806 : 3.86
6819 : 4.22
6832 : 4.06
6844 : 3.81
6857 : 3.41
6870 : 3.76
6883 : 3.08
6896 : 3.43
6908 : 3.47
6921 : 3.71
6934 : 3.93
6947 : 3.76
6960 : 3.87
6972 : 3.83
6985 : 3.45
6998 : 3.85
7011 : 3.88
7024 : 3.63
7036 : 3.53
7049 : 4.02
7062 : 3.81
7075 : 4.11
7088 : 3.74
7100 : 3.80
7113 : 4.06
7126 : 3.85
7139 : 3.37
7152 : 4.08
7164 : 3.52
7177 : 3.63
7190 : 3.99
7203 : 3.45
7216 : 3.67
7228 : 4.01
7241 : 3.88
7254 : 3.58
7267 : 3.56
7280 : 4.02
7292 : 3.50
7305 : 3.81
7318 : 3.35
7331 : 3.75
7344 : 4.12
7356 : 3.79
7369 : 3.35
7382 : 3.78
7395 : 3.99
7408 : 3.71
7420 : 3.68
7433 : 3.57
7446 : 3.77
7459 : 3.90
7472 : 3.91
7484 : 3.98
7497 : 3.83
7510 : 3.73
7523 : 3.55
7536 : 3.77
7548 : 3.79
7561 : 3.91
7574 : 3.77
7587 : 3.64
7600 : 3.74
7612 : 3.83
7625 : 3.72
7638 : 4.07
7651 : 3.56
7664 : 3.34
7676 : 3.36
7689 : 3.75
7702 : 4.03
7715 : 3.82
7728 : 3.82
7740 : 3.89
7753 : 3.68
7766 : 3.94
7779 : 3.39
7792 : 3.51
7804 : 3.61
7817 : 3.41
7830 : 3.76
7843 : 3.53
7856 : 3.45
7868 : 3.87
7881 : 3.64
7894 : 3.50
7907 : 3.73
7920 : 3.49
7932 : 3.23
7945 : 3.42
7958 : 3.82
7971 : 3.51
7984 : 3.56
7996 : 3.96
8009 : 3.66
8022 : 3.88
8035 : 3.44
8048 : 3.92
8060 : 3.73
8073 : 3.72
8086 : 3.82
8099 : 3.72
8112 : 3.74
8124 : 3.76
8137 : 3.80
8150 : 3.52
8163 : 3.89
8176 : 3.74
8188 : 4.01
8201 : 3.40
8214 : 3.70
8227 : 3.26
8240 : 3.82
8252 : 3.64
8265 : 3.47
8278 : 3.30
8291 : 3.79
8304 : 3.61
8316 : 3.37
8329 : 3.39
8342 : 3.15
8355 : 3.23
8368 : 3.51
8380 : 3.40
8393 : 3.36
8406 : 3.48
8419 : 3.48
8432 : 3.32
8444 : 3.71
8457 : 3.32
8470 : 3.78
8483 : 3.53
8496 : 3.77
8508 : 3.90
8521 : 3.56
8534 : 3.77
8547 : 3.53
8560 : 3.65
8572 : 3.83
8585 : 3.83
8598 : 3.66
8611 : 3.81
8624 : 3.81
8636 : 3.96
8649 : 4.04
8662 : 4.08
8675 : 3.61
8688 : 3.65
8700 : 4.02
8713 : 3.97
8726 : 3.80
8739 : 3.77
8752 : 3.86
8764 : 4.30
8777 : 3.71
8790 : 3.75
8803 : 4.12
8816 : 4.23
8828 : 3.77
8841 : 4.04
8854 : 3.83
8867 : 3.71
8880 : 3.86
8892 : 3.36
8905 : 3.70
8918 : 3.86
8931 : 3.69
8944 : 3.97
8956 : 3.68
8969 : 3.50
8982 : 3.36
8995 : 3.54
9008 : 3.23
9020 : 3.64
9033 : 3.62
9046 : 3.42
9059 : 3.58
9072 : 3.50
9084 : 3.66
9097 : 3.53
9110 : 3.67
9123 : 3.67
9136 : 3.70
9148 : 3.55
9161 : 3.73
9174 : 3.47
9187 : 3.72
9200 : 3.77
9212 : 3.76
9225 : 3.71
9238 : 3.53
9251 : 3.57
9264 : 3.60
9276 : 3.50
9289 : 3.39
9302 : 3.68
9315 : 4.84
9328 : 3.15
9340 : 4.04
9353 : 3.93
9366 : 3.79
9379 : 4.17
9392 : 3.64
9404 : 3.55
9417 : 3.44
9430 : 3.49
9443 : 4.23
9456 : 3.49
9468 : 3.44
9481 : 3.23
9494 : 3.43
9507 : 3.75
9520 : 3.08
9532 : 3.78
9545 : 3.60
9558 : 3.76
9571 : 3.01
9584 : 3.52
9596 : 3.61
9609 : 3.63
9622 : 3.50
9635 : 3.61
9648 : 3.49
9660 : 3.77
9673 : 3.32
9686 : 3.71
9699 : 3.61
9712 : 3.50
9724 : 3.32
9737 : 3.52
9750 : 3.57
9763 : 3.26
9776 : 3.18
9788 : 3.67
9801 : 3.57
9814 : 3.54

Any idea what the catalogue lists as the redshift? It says 0.17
